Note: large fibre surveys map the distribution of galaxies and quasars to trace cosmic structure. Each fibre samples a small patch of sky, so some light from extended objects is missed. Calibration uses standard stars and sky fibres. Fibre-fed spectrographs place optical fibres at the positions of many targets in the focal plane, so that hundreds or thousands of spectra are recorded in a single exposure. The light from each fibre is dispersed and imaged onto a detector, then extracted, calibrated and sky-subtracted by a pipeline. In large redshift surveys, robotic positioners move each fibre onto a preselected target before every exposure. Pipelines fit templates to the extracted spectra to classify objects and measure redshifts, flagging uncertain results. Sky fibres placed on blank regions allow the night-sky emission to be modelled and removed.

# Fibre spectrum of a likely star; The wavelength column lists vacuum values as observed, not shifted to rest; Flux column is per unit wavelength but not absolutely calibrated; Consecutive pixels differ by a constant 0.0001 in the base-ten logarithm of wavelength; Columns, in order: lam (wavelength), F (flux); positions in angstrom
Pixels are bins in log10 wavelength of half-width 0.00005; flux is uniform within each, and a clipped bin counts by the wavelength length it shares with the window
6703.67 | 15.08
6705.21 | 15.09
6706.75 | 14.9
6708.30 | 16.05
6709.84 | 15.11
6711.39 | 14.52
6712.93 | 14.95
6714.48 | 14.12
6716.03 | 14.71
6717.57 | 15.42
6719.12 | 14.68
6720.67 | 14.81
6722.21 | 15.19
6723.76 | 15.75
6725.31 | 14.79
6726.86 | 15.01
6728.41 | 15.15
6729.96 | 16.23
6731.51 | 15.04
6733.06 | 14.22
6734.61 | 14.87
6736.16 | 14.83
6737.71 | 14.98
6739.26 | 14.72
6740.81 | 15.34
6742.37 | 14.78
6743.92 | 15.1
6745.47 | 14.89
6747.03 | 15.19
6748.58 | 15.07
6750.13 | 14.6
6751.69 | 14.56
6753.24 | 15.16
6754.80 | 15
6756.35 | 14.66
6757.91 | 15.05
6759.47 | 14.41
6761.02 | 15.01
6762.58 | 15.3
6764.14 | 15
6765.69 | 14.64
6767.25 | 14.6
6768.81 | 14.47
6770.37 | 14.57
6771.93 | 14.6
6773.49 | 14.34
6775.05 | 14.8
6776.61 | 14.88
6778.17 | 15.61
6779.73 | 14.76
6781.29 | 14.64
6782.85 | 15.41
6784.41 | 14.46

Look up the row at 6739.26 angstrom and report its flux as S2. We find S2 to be 14.72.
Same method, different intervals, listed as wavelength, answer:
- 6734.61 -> 14.87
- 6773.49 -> 14.34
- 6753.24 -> 15.16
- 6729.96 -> 16.23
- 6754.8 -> 15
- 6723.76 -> 15.75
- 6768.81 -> 14.47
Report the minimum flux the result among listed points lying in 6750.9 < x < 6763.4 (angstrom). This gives 14.41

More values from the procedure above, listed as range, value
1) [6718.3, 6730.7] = 14.68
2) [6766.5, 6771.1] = 14.47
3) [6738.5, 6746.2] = 14.72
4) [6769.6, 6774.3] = 14.34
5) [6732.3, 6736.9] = 14.22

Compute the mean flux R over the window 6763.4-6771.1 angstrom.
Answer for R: 14.7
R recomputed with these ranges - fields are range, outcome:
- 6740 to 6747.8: 15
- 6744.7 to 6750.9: 14.9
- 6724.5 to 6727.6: 14.9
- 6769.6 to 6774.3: 14.5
